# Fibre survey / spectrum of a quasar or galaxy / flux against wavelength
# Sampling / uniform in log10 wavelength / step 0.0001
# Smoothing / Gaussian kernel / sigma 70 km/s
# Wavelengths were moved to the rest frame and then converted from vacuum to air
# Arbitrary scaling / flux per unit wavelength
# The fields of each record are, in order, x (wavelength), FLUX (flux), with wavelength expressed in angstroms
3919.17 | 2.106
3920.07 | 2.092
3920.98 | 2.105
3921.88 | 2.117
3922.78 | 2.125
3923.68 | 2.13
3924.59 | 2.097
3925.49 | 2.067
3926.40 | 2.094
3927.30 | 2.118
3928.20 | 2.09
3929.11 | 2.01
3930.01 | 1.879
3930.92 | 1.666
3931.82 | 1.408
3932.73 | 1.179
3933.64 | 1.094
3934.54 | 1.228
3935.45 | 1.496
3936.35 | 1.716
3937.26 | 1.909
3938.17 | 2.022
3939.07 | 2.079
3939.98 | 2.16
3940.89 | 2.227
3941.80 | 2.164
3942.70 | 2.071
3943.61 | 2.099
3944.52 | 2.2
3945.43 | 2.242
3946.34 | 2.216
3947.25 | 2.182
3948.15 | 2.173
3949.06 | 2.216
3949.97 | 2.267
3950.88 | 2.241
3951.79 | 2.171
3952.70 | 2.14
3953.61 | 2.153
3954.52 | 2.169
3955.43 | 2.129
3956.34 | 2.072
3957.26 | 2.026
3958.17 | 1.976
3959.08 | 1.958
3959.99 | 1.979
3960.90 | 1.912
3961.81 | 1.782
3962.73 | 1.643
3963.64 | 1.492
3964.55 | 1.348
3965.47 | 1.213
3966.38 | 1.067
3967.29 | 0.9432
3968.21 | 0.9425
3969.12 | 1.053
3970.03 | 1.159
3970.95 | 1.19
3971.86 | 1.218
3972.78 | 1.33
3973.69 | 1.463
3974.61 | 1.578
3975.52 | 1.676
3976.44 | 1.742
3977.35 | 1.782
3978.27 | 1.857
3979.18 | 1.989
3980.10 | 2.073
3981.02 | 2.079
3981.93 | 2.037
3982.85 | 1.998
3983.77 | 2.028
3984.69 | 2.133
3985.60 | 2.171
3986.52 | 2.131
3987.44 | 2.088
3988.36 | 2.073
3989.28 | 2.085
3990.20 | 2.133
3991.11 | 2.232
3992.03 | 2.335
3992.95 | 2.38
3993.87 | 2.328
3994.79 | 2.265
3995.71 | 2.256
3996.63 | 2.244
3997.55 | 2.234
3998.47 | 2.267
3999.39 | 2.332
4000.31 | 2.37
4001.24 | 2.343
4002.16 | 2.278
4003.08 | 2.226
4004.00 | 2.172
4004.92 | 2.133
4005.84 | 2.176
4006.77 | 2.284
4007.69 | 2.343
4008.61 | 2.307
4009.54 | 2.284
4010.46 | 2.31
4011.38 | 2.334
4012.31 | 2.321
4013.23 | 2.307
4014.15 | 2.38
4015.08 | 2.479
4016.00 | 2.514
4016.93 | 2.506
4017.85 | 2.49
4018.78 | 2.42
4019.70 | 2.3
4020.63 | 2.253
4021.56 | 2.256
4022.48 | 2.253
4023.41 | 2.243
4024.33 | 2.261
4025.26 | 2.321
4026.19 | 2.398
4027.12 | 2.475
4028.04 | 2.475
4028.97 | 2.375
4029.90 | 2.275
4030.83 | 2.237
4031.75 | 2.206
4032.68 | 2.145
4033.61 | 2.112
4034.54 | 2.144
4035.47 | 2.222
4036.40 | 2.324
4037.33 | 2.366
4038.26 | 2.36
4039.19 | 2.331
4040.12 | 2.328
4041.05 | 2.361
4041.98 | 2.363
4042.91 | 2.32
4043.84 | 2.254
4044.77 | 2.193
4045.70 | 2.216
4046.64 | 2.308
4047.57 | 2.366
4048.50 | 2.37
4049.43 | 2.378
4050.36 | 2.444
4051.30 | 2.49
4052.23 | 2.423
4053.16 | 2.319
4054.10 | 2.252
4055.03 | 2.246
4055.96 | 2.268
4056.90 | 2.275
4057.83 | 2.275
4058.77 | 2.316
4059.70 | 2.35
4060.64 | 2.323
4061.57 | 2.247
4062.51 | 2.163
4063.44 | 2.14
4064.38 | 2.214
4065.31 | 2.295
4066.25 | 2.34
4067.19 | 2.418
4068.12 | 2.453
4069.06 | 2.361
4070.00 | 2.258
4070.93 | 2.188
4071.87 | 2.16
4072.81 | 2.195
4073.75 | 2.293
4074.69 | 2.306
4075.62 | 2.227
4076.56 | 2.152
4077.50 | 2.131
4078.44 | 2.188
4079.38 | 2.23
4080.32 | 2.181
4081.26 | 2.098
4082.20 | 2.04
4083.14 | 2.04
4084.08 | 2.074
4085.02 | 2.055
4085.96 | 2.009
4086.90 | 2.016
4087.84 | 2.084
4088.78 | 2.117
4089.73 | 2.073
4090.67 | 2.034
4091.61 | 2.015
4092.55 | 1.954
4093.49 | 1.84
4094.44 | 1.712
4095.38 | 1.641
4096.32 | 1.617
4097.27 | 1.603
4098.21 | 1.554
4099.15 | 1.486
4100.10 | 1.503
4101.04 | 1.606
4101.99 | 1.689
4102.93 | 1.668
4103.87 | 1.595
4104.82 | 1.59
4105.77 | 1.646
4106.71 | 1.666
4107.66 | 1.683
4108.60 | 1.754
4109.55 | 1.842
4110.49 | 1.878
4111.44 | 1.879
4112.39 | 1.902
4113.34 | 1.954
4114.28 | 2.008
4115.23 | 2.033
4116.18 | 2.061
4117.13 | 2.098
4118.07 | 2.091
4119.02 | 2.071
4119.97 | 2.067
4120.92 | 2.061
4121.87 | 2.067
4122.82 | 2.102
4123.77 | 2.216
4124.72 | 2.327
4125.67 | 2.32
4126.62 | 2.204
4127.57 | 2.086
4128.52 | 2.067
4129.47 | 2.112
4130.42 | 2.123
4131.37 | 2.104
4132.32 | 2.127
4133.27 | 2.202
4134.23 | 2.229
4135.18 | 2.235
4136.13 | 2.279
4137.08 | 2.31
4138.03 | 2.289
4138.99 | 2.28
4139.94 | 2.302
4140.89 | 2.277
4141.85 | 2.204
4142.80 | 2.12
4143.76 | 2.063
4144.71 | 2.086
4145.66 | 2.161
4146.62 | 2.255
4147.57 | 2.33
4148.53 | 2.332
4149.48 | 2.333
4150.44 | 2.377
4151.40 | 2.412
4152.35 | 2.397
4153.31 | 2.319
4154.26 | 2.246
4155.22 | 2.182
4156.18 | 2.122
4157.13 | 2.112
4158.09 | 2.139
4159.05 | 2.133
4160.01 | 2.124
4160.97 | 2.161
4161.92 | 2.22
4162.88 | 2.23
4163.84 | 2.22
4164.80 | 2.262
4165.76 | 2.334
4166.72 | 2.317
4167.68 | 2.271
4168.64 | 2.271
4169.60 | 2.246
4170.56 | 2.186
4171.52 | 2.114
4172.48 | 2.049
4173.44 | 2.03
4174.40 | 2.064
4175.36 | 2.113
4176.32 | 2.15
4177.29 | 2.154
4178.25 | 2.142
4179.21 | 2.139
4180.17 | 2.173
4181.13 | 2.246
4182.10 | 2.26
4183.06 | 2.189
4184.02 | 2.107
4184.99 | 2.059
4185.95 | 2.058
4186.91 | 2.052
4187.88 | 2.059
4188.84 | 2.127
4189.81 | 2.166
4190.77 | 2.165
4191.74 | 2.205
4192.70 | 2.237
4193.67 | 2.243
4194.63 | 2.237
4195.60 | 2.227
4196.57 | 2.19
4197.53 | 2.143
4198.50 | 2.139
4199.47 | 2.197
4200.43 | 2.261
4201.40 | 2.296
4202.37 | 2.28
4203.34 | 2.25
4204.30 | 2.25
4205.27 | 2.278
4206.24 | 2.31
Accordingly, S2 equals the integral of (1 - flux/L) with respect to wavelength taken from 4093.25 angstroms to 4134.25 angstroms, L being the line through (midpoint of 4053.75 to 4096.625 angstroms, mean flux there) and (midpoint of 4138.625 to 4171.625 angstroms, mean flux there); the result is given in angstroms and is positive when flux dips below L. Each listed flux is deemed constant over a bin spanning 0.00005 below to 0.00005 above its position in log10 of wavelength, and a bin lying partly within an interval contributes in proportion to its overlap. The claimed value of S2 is 5.3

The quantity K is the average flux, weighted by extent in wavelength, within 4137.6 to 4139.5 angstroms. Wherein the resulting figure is 2.28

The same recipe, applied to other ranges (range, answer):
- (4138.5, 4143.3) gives 2.23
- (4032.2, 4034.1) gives 2.12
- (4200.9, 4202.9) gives 2.28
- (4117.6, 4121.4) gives 2.07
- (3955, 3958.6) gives 2.05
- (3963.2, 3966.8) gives 1.28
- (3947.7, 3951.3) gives 2.23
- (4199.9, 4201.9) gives 2.28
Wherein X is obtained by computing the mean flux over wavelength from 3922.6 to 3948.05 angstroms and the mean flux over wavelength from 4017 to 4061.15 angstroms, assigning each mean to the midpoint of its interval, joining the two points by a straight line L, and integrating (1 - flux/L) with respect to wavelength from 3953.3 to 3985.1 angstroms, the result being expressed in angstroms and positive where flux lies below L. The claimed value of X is 5.7 angstroms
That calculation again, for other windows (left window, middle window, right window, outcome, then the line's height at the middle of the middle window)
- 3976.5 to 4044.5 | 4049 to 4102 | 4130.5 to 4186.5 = 2.76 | 2.23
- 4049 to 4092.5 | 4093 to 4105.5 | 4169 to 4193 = 3.26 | 2.2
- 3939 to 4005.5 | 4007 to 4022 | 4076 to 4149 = -2.92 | 1.98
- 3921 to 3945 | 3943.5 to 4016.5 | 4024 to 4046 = 2.86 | 2.09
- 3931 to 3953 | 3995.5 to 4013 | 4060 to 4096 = -2.07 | 2.03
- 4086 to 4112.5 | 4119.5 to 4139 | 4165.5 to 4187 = -2.56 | 1.93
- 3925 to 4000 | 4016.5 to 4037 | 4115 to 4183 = -3.13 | 2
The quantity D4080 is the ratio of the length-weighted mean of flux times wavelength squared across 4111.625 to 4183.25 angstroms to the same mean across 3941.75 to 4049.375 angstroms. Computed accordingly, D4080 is 1.12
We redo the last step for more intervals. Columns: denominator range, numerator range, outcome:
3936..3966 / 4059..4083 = 1.18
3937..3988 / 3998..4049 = 1.28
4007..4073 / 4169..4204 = 1.01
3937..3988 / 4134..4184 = 1.31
